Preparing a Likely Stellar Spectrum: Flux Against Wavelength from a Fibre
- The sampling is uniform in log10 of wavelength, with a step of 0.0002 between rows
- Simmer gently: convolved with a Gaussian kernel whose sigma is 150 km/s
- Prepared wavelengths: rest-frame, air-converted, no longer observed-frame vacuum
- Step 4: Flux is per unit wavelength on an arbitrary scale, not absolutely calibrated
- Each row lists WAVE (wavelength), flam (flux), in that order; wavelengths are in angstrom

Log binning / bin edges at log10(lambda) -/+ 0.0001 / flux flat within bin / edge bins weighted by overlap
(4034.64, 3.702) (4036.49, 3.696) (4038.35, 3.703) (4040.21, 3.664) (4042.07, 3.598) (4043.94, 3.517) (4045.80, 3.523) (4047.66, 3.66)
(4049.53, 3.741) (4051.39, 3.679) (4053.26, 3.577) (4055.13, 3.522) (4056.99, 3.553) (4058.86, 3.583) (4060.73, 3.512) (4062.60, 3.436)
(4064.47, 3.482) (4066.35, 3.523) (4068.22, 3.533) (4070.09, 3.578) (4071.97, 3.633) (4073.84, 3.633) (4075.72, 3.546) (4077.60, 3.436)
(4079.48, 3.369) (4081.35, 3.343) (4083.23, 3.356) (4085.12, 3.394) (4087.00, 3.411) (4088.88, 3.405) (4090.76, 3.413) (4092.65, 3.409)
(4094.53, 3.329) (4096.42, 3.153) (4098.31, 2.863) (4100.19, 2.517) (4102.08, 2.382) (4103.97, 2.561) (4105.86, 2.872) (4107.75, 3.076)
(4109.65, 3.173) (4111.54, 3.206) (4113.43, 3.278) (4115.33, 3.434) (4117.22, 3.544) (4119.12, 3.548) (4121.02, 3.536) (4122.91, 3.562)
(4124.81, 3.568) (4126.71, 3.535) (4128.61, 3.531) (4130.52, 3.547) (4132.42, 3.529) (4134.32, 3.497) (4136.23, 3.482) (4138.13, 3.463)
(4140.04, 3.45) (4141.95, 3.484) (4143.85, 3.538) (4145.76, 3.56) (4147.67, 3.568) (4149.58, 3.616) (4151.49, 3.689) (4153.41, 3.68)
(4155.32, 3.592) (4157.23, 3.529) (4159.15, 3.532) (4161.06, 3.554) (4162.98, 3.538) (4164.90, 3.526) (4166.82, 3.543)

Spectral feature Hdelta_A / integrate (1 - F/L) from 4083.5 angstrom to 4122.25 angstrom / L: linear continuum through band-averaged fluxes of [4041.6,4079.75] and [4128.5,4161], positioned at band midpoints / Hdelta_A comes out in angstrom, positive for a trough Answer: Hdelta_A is 4.04 angstrom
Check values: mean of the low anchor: 3.56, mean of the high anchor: 3.55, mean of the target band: 3.18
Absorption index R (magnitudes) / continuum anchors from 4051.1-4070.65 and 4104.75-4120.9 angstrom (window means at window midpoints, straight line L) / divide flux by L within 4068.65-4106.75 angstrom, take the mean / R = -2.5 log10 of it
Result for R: 0.06 mag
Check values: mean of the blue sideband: 3.54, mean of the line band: 3.23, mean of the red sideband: 3.27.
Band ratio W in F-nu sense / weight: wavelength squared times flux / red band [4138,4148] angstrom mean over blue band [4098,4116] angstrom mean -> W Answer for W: 1.22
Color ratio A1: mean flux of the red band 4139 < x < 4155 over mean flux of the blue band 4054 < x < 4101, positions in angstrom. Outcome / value 1.05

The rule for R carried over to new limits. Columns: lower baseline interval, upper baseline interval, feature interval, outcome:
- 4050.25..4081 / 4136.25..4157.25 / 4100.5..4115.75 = 0.20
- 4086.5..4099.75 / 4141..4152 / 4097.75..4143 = 0.05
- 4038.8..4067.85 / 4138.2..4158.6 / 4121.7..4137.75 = 0.01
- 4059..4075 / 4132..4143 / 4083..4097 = 0.05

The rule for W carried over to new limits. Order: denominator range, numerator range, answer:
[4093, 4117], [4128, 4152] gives 1.19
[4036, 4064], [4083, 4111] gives 0.88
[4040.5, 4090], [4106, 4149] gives 1.01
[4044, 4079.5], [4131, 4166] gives 1.04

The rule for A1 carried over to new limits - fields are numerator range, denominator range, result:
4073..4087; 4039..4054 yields 0.95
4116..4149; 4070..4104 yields 1.08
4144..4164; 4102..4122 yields 1.13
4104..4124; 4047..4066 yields 0.92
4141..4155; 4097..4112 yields 1.27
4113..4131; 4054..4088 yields 1.01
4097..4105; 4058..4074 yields 0.74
